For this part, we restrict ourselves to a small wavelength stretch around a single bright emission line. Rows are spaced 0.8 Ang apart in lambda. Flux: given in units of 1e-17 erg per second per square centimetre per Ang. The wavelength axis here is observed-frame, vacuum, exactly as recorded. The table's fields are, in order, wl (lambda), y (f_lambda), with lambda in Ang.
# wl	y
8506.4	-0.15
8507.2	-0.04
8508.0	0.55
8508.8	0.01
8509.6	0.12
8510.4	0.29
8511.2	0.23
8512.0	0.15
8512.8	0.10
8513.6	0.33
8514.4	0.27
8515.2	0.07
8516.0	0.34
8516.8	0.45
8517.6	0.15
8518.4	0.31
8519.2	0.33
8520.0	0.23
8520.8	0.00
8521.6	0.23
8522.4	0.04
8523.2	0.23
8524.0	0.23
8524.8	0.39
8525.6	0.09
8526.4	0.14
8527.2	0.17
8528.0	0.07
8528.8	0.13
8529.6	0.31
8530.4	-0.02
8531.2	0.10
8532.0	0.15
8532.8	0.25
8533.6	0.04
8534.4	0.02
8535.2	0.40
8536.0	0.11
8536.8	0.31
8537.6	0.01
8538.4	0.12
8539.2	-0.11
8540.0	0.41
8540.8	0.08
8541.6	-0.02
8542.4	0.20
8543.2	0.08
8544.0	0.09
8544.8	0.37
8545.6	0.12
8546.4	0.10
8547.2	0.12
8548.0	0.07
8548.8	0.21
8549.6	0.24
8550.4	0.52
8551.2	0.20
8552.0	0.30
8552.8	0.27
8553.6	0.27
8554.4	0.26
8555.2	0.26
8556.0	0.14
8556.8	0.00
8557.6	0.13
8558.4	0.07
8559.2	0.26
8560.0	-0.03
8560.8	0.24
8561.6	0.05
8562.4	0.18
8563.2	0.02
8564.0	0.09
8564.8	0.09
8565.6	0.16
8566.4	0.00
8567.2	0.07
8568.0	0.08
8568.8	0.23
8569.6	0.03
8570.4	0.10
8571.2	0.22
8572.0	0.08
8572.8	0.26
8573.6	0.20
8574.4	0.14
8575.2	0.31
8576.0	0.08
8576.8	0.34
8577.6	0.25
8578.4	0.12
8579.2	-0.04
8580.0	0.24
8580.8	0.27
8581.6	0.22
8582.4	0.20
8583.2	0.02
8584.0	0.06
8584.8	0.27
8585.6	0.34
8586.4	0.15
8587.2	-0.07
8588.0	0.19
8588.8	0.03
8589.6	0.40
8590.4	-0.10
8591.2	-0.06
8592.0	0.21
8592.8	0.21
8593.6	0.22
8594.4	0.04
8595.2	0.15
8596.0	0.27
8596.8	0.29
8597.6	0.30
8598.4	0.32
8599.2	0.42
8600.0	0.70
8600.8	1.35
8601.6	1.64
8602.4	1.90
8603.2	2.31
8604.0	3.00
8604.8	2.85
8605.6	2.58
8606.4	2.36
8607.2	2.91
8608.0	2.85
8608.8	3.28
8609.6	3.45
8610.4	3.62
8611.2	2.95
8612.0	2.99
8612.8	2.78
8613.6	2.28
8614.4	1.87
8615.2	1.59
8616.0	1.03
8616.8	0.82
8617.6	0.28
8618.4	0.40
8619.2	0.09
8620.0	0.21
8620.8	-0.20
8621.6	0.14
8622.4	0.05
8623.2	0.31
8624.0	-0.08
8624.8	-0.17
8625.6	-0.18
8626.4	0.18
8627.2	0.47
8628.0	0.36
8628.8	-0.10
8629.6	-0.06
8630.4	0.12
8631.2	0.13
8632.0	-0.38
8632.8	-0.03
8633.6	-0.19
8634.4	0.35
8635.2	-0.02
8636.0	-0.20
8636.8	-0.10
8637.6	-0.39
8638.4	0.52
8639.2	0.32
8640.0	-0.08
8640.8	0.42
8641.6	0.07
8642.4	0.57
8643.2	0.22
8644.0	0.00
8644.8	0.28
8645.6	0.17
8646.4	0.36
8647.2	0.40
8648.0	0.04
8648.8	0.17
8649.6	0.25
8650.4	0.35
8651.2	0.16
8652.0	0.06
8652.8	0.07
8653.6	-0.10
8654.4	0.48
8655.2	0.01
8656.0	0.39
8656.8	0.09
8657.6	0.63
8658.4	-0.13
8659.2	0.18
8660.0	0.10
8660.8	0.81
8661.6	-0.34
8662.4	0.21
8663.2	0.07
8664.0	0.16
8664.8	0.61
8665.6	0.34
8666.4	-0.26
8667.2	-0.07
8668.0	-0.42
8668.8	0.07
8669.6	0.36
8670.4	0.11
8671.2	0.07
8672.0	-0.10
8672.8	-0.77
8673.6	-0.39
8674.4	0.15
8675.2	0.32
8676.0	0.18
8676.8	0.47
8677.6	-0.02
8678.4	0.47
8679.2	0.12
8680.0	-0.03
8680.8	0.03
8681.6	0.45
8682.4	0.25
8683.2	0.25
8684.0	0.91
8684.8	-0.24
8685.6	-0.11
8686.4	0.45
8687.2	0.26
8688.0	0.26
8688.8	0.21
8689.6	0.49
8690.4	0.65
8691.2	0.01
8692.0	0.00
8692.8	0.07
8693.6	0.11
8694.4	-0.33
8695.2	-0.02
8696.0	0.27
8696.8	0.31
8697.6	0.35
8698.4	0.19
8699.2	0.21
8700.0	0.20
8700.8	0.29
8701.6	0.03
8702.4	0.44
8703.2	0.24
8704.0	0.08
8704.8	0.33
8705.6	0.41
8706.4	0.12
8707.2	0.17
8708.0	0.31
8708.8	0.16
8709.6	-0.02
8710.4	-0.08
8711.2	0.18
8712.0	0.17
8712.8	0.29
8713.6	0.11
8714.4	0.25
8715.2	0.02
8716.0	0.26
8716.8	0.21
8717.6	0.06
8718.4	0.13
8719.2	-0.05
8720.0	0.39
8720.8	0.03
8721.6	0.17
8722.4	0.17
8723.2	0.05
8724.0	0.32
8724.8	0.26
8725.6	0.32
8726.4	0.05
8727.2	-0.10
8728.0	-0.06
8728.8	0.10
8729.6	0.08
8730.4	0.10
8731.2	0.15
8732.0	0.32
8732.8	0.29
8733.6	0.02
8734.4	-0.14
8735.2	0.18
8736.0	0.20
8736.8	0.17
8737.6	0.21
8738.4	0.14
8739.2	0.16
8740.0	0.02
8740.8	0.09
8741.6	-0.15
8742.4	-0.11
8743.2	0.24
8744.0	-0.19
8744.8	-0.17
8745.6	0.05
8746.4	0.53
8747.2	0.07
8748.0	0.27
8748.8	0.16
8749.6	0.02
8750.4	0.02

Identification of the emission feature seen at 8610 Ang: [O II] 3727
